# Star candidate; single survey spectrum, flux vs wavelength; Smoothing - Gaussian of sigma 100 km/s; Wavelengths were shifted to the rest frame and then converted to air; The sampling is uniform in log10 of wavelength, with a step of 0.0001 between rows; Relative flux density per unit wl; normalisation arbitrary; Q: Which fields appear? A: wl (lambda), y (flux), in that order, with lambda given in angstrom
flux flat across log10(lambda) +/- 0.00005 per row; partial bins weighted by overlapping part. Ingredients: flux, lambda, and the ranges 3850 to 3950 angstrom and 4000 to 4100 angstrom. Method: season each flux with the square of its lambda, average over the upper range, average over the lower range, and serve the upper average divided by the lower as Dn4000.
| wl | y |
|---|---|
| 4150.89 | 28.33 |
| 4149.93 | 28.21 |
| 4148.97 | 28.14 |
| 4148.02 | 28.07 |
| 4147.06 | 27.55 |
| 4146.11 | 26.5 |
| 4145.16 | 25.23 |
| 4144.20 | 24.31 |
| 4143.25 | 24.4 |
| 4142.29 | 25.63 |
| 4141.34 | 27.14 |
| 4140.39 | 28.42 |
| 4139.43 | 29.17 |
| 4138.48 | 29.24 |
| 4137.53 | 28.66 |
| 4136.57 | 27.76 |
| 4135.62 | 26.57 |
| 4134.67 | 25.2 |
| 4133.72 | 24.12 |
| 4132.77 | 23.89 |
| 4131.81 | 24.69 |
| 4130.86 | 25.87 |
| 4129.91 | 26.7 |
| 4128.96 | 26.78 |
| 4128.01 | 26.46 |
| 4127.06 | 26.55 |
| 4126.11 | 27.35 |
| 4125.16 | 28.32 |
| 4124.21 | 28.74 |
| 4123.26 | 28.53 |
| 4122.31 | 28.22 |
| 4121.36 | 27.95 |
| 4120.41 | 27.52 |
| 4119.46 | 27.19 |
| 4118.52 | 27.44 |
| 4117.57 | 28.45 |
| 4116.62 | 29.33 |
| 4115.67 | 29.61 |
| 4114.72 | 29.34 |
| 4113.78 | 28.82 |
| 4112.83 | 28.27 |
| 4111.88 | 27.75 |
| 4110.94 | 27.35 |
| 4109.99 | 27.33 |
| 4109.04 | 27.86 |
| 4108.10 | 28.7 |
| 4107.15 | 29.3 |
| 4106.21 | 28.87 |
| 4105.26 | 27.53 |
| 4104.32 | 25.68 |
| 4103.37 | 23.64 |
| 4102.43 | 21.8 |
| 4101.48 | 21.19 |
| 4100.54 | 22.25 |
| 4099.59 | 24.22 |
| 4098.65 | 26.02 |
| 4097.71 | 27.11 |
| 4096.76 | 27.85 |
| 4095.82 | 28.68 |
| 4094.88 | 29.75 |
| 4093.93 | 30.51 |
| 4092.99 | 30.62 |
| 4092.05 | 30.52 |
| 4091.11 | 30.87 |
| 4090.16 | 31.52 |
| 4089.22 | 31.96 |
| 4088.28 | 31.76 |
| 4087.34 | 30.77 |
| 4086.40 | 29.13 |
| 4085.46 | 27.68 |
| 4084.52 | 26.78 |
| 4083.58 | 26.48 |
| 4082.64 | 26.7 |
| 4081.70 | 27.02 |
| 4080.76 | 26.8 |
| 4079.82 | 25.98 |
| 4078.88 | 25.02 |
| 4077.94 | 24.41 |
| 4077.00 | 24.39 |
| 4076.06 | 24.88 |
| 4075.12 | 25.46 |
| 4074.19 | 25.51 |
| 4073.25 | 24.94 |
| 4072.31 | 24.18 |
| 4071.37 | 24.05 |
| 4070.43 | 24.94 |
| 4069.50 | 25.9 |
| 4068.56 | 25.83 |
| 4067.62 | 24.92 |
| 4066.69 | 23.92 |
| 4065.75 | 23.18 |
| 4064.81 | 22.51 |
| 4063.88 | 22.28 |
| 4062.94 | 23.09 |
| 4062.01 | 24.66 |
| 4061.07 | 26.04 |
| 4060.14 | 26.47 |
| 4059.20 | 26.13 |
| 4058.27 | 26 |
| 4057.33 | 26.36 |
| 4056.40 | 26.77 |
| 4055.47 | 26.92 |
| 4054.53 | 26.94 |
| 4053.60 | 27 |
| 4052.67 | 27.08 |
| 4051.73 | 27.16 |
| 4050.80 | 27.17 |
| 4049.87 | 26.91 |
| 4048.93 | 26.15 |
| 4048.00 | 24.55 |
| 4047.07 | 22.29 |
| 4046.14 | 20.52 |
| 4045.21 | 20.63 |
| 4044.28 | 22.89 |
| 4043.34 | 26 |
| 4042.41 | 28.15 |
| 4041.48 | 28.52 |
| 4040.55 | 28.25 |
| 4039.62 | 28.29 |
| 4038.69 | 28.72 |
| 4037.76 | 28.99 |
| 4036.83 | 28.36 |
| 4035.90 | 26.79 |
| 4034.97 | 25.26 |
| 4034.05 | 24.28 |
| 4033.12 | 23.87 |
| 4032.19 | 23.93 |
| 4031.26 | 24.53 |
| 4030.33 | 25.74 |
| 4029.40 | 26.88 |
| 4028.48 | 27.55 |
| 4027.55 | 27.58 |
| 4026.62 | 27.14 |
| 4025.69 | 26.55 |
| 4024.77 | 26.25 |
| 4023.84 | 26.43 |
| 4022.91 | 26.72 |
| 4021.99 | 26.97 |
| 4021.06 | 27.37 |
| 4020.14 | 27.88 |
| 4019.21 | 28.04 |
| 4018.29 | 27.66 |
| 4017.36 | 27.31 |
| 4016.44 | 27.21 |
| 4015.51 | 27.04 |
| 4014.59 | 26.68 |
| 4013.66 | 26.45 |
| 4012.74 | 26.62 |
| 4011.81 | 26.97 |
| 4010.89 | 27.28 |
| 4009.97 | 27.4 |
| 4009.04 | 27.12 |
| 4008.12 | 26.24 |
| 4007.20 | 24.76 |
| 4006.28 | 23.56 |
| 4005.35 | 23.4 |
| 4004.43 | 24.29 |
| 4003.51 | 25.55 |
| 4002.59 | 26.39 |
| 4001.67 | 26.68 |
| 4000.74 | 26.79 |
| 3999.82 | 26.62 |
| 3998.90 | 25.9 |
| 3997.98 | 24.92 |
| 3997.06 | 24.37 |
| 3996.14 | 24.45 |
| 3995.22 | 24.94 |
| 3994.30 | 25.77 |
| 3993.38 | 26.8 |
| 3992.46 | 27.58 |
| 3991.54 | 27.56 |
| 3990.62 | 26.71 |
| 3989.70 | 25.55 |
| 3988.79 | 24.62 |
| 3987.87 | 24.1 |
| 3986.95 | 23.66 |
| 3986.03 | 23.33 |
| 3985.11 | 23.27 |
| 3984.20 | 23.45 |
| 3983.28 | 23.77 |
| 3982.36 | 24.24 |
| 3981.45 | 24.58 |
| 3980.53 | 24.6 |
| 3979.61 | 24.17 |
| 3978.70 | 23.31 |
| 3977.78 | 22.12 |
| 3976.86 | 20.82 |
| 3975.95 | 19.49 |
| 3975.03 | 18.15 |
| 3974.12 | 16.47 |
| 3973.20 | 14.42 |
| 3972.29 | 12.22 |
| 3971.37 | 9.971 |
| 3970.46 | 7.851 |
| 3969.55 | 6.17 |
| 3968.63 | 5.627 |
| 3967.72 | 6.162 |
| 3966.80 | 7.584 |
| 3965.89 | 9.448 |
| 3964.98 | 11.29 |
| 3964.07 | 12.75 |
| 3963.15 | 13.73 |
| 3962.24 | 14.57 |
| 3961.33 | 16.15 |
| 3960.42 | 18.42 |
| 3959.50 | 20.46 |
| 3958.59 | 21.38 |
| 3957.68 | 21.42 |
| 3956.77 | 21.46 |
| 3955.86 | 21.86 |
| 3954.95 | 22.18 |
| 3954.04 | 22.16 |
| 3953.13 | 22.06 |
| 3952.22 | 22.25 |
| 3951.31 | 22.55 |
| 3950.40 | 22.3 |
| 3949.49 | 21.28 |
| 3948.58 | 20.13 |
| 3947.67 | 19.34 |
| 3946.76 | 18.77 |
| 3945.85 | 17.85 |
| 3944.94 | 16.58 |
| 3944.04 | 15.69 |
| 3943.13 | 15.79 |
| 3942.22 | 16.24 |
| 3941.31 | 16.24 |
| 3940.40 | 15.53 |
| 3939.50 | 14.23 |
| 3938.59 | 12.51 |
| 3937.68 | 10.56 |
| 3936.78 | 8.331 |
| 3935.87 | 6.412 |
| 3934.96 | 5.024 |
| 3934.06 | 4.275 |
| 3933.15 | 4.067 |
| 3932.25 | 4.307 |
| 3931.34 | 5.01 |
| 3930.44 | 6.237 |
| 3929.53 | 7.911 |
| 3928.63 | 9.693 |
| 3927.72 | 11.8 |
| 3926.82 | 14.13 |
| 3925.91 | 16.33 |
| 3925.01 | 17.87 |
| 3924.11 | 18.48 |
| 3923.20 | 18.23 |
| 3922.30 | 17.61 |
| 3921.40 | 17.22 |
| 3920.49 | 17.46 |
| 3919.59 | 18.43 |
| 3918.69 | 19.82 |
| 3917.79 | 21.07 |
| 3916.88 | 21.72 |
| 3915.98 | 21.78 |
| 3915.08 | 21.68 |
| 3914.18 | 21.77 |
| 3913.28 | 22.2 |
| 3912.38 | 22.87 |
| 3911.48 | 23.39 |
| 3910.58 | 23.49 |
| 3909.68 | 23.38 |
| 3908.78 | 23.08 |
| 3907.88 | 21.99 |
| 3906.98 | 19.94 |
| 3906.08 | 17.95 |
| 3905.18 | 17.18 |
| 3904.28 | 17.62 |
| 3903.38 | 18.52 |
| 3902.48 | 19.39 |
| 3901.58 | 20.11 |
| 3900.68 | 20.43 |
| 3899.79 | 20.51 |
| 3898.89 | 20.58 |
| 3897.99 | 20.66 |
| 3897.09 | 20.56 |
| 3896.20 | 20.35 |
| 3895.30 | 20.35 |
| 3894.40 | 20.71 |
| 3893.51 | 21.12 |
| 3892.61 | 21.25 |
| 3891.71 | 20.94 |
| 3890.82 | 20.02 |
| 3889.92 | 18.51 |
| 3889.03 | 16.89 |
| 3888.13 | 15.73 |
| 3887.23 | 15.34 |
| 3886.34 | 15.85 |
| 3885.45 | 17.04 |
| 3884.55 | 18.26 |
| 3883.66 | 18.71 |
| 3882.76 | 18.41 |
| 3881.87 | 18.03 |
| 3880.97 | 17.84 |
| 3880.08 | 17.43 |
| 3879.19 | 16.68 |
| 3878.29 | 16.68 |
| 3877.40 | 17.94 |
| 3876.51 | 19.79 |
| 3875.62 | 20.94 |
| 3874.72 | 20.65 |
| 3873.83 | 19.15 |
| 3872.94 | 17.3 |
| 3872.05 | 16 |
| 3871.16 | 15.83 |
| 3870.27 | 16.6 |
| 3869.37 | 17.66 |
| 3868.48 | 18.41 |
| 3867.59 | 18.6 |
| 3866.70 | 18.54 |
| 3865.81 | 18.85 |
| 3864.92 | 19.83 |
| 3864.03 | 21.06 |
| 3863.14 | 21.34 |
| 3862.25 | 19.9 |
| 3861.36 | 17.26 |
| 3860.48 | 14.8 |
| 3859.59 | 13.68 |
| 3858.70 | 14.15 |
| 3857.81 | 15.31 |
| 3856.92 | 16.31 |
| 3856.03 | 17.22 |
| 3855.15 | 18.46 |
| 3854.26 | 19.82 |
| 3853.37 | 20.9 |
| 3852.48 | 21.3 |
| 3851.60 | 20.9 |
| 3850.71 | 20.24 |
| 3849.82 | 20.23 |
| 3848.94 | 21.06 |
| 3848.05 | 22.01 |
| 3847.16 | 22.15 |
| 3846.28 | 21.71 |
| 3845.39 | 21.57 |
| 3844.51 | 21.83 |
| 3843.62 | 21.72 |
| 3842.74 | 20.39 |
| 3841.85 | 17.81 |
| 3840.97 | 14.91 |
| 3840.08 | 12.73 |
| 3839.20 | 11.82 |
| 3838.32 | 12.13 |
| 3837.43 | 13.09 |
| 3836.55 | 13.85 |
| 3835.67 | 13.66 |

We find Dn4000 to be 1.64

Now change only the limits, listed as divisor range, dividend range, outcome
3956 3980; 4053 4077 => 1.73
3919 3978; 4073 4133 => 1.99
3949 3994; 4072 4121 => 1.51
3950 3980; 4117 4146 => 1.75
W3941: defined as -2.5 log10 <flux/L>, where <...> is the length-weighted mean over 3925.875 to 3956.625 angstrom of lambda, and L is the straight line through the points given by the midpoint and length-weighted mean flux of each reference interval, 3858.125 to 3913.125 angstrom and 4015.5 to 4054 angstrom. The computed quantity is 0.45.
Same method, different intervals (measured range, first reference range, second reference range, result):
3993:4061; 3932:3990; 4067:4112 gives -0.192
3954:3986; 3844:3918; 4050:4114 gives 0.288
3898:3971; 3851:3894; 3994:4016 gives 0.298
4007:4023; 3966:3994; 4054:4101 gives -0.222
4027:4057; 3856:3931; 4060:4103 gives -0.062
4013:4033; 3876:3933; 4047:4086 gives -0.137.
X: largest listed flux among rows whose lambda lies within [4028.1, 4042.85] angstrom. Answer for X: 28.99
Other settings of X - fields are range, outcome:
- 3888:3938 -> 23.49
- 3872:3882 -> 20.94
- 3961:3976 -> 19.49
